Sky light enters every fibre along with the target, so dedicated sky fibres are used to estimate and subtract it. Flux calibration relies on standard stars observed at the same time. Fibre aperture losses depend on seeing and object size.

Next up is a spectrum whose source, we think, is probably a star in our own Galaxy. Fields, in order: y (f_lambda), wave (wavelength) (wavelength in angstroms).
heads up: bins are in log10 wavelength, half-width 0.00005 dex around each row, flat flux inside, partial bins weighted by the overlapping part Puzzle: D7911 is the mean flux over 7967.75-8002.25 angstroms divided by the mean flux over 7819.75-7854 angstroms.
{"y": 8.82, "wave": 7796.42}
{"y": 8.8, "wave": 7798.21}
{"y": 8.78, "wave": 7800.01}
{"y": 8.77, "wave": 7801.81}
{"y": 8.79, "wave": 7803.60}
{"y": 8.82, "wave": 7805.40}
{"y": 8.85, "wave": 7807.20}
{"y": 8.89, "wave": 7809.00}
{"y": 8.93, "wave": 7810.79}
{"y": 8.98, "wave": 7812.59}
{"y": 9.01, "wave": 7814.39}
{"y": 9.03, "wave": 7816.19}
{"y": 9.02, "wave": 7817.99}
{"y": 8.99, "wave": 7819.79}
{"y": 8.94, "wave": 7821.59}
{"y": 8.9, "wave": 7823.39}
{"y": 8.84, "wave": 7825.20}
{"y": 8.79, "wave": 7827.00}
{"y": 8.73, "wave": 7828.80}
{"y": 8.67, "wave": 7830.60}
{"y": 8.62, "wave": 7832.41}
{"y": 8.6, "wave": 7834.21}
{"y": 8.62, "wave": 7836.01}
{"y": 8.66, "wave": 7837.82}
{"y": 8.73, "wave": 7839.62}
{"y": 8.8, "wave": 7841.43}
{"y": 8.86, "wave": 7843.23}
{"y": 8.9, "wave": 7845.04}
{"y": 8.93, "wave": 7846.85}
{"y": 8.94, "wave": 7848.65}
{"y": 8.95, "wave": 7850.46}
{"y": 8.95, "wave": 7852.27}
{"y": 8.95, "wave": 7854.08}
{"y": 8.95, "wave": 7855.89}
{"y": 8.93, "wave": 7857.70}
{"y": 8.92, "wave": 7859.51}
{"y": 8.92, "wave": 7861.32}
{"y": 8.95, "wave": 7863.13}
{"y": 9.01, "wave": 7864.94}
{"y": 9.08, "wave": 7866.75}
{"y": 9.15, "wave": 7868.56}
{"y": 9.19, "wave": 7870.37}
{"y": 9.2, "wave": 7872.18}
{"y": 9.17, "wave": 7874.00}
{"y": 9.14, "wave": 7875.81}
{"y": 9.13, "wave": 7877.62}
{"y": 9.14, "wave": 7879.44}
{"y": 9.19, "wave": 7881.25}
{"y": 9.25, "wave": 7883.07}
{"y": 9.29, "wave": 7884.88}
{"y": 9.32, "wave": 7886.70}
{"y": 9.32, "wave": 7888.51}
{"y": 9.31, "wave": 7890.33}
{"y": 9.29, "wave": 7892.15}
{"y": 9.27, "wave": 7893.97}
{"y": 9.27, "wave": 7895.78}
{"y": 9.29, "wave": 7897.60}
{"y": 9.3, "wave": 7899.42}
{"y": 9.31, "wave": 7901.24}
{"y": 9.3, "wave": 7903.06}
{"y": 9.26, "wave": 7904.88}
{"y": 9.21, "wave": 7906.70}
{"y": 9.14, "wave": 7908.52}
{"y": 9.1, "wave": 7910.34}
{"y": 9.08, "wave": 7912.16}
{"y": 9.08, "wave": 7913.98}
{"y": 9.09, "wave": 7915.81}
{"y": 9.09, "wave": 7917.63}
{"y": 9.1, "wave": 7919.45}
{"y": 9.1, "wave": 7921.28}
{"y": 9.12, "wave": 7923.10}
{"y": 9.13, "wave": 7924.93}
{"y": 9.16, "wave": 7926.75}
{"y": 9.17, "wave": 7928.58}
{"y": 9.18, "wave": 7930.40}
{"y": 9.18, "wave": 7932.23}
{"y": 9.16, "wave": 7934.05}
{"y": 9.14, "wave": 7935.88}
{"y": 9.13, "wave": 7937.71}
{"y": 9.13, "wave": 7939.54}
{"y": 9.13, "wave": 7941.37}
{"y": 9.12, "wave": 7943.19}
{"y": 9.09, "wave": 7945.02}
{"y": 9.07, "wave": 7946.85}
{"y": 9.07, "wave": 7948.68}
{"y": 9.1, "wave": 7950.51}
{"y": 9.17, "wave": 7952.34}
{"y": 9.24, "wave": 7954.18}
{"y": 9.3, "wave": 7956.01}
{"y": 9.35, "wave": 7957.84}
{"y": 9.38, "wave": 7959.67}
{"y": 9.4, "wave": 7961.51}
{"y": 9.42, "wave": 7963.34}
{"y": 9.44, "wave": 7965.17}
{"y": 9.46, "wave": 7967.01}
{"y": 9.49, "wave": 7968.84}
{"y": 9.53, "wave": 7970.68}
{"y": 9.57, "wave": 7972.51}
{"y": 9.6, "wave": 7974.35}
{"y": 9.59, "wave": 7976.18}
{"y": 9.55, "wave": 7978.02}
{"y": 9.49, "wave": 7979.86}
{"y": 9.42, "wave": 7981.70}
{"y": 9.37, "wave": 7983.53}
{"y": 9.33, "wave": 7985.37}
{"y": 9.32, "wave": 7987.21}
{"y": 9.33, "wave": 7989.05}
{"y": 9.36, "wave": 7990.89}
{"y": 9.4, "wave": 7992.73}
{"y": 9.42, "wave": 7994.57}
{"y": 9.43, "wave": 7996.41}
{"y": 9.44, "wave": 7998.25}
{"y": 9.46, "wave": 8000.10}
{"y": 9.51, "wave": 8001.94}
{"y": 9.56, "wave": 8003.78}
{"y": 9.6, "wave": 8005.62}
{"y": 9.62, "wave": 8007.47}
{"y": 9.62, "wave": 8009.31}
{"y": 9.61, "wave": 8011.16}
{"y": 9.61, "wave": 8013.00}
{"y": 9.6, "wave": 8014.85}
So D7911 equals 1.07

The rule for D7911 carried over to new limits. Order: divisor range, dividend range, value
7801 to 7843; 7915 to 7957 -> 1.04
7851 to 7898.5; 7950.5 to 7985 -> 1.03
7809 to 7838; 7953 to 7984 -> 1.07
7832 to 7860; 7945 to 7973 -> 1.06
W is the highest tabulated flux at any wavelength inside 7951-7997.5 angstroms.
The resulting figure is 9.6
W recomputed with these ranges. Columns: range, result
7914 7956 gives 9.24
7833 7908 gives 9.32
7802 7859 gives 9.03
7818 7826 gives 8.99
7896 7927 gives 9.31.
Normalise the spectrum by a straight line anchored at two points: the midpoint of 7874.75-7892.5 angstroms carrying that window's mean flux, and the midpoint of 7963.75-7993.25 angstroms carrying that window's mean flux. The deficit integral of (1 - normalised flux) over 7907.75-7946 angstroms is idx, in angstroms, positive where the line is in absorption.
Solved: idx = 0.86 angstroms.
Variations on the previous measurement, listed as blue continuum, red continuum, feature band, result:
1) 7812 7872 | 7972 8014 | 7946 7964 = 0.2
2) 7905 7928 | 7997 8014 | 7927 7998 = 0.2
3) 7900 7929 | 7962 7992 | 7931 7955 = 0.4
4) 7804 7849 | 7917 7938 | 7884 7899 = -0.4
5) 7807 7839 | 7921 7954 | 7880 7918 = -0.8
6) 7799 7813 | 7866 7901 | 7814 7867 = 0.9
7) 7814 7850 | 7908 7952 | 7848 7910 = -1.2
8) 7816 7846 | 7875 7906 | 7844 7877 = 0.0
